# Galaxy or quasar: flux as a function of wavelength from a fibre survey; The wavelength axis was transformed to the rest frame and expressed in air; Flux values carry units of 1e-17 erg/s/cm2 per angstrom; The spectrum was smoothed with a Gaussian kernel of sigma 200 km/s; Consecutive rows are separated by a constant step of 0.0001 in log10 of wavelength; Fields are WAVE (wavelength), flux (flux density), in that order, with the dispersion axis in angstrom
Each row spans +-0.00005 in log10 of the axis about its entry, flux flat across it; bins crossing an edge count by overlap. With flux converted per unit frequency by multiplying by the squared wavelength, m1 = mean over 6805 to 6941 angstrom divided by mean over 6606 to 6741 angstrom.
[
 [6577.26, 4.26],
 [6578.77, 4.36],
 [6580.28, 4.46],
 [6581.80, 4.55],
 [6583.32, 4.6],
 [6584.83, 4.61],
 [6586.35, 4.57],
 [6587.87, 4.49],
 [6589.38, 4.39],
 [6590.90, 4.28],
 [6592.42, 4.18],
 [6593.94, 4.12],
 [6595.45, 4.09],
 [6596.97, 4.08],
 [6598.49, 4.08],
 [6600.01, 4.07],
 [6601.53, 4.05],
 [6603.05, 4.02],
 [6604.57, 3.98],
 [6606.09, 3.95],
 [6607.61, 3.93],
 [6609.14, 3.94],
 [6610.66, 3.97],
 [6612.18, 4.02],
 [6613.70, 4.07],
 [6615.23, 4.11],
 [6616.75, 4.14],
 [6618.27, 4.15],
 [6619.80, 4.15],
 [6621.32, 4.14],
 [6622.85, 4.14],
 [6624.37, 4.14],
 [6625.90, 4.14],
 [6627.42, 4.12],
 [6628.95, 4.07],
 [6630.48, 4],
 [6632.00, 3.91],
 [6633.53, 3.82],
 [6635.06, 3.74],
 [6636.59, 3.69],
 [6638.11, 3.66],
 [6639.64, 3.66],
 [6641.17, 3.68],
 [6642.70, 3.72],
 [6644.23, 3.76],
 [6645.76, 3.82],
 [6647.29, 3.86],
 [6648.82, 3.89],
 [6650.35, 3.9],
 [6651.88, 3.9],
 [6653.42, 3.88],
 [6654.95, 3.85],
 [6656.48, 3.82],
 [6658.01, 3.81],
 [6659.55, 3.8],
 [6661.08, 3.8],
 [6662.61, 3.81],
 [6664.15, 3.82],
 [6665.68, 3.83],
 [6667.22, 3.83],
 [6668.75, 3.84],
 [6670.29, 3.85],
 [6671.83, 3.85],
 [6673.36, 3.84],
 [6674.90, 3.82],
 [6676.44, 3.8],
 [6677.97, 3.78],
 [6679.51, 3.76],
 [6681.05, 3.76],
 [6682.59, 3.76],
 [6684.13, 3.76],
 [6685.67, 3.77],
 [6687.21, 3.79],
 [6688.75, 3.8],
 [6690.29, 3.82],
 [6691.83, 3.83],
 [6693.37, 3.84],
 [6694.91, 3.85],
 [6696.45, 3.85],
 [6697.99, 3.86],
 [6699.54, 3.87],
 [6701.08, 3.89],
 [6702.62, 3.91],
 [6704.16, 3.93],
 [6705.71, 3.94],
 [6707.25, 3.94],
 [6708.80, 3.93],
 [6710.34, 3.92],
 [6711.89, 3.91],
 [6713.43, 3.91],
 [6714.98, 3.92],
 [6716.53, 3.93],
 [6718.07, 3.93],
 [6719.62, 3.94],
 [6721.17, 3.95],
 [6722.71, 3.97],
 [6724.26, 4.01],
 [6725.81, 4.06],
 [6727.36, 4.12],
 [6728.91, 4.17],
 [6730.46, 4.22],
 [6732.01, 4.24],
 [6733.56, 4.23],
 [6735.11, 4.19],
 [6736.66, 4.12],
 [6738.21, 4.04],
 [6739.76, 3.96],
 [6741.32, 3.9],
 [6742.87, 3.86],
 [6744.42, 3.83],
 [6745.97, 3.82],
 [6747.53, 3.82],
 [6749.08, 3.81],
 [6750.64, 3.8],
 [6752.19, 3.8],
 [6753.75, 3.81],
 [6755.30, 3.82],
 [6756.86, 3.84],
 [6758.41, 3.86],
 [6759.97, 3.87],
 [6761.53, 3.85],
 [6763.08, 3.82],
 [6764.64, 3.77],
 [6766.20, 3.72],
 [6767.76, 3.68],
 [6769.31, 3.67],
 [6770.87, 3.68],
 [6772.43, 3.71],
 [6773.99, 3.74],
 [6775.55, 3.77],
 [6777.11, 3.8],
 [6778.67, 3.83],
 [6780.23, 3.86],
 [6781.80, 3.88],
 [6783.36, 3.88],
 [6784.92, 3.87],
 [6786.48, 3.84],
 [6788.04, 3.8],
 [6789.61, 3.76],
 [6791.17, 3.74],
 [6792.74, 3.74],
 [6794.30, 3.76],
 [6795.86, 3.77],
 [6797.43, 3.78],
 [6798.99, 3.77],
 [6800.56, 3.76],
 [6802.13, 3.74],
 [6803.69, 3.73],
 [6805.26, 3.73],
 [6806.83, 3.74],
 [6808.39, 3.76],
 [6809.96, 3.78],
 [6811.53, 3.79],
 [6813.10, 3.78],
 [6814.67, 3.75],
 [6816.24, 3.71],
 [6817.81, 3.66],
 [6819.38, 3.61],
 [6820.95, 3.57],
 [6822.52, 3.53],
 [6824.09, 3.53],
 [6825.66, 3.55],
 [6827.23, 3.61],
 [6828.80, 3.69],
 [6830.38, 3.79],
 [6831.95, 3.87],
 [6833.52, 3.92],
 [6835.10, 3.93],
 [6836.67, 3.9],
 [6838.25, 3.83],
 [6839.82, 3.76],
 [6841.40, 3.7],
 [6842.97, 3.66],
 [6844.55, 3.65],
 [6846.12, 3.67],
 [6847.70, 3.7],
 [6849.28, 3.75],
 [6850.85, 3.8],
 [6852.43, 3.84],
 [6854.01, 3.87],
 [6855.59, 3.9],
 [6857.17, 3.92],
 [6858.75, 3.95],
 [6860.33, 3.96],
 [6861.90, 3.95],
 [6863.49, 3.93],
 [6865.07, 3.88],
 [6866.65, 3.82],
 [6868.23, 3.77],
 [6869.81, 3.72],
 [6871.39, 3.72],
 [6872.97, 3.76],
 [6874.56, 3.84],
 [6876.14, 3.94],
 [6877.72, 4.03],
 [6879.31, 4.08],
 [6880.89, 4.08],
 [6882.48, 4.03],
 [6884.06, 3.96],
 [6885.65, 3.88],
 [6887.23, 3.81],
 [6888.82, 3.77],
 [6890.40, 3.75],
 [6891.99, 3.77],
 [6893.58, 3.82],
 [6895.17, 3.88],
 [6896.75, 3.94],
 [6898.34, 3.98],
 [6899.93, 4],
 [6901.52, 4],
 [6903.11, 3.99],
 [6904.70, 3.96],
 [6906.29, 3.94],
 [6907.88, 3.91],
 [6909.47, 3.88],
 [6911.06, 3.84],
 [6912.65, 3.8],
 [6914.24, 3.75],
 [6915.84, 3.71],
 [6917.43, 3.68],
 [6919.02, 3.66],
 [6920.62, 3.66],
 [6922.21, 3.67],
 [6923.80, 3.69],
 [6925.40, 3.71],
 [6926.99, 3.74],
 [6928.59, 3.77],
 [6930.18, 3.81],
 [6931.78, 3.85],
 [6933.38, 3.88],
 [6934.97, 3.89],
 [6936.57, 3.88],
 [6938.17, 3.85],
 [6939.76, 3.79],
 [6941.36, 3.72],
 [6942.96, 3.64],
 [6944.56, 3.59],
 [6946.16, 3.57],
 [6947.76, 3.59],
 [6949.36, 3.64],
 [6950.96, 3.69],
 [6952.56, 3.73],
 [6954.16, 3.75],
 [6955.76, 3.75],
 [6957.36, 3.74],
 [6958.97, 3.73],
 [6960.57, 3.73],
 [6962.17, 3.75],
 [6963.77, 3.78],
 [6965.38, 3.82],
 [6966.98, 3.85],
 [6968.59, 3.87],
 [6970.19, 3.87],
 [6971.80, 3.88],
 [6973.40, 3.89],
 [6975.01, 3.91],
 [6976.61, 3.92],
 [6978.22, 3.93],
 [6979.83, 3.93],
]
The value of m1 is 1.03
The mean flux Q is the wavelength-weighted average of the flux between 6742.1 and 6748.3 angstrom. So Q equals 3.83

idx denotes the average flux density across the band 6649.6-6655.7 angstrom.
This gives 3.88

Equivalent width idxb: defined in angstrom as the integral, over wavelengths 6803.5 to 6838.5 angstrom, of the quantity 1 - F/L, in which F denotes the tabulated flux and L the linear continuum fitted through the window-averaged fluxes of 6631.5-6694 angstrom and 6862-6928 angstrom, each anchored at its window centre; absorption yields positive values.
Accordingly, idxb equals 1.0 angstrom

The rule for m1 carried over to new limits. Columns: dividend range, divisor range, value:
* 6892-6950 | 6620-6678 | 1.06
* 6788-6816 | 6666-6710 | 1.01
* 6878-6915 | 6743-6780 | 1.07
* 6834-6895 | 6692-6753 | 1.01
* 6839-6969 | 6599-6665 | 1.05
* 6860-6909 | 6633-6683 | 1.10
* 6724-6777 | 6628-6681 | 1.05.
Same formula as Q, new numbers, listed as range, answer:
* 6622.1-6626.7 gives 4.15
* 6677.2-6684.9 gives 3.76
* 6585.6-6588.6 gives 4.53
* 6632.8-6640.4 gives 3.71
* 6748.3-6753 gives 3.8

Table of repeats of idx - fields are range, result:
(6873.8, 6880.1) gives 3.97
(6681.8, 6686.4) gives 3.76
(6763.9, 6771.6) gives 3.71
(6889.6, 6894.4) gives 3.78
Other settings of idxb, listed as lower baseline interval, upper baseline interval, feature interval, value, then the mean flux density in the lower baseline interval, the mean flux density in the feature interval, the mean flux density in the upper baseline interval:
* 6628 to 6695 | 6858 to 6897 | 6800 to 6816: 0.4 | 3.82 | 3.75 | 3.88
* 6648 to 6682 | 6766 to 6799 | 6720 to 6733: -1.0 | 3.83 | 4.09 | 3.78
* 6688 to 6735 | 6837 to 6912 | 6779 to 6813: 1.1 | 3.96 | 3.78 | 3.86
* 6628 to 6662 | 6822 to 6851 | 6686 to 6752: -2.7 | 3.82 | 3.94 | 3.73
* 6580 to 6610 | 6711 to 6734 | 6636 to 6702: 4.8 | 4.22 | 3.81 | 4.03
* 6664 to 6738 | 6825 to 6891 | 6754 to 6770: 0.4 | 3.92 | 3.79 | 3.83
